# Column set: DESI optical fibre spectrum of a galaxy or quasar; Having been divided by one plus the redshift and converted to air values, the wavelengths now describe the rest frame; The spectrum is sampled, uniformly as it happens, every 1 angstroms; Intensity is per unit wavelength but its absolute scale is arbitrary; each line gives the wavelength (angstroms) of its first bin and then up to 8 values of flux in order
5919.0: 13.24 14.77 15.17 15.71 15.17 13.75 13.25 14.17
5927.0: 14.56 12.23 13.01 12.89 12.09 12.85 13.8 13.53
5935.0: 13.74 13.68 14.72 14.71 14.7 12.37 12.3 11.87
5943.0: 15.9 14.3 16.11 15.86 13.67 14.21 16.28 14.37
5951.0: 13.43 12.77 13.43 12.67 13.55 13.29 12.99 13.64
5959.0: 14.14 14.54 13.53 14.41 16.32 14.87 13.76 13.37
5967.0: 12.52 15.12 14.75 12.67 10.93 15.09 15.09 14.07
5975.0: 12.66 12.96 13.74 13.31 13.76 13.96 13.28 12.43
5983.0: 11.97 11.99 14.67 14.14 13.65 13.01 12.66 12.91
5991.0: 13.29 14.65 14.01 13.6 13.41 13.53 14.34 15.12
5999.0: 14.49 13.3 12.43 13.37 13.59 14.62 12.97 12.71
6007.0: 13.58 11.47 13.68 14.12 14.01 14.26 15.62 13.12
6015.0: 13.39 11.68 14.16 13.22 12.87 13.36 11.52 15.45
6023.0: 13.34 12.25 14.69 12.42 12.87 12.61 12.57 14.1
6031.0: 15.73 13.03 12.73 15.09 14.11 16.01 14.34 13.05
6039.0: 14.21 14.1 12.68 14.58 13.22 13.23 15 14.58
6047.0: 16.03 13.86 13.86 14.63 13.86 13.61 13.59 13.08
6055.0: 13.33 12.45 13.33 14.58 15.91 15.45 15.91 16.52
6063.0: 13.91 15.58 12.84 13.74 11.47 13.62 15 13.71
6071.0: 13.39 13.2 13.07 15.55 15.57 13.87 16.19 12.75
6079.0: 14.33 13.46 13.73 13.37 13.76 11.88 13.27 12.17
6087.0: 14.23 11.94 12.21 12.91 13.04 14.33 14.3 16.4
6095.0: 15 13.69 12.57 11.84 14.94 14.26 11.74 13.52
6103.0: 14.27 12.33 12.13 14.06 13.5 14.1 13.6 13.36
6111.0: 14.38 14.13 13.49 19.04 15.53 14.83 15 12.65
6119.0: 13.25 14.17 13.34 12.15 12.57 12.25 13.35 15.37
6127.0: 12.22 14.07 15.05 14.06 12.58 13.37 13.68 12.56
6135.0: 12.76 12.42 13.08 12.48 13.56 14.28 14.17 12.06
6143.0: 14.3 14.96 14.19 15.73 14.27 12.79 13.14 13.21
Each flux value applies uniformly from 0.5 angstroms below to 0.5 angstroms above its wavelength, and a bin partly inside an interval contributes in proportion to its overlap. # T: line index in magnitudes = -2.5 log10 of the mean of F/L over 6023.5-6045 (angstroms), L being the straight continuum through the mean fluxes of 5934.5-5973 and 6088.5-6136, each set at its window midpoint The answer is 0.01 mag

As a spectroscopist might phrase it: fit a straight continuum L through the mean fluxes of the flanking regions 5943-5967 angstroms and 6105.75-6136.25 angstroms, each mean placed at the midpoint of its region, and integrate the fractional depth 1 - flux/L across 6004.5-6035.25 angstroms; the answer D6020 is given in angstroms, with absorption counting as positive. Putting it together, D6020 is 1.3 angstroms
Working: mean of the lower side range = 14.2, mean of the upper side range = 13.8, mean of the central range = 13.4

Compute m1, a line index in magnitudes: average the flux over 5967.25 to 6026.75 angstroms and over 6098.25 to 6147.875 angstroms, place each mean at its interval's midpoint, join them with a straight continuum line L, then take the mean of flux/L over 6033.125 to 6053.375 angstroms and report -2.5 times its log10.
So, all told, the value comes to -0.05 mag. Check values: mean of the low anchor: 13.5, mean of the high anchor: 13.7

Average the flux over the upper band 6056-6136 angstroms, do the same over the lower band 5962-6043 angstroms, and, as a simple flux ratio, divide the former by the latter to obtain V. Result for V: 1.01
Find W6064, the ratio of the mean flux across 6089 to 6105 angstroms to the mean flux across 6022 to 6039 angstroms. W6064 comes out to 0.99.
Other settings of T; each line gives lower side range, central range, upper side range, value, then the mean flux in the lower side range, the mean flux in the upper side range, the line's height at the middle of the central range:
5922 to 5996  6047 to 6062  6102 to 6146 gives -0.04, 13.7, 13.7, 13.7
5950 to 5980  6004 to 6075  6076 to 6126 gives -0.01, 13.7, 13.7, 13.7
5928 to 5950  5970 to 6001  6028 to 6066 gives 0.04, 13.9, 14.2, 14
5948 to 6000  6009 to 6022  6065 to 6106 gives 0.01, 13.7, 13.6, 13.7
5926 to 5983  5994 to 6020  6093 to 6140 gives 0.01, 13.8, 13.7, 13.7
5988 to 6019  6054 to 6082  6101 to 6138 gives -0.04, 13.6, 13.6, 13.6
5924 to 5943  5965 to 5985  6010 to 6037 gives 0.01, 13.4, 13.6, 13.5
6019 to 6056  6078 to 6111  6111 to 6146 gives 0.03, 13.8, 13.8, 13.8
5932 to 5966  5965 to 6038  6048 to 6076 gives 0.04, 14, 14.1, 14.1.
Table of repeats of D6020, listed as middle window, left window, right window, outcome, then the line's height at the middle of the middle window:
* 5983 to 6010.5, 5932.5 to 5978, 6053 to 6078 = 1.0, 14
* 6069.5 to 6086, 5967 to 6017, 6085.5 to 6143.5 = -0.2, 13.6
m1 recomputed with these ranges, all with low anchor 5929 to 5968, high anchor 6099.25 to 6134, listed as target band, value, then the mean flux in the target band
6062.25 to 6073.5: 0.01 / 13.7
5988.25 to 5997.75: 0.02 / 13.6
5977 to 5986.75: 0.04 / 13.3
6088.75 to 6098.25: 0.00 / 13.7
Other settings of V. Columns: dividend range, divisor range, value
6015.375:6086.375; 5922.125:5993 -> 1.01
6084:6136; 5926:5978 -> 0.99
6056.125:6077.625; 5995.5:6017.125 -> 1.06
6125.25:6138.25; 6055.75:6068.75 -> 0.94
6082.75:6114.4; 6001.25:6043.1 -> 1.00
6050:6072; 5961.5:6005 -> 1.03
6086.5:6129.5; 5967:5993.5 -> 1.02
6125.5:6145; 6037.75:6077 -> 0.96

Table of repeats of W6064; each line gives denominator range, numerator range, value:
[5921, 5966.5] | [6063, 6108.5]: 0.98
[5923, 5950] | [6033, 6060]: 1.01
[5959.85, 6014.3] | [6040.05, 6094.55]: 1.02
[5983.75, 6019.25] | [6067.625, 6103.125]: 1.01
